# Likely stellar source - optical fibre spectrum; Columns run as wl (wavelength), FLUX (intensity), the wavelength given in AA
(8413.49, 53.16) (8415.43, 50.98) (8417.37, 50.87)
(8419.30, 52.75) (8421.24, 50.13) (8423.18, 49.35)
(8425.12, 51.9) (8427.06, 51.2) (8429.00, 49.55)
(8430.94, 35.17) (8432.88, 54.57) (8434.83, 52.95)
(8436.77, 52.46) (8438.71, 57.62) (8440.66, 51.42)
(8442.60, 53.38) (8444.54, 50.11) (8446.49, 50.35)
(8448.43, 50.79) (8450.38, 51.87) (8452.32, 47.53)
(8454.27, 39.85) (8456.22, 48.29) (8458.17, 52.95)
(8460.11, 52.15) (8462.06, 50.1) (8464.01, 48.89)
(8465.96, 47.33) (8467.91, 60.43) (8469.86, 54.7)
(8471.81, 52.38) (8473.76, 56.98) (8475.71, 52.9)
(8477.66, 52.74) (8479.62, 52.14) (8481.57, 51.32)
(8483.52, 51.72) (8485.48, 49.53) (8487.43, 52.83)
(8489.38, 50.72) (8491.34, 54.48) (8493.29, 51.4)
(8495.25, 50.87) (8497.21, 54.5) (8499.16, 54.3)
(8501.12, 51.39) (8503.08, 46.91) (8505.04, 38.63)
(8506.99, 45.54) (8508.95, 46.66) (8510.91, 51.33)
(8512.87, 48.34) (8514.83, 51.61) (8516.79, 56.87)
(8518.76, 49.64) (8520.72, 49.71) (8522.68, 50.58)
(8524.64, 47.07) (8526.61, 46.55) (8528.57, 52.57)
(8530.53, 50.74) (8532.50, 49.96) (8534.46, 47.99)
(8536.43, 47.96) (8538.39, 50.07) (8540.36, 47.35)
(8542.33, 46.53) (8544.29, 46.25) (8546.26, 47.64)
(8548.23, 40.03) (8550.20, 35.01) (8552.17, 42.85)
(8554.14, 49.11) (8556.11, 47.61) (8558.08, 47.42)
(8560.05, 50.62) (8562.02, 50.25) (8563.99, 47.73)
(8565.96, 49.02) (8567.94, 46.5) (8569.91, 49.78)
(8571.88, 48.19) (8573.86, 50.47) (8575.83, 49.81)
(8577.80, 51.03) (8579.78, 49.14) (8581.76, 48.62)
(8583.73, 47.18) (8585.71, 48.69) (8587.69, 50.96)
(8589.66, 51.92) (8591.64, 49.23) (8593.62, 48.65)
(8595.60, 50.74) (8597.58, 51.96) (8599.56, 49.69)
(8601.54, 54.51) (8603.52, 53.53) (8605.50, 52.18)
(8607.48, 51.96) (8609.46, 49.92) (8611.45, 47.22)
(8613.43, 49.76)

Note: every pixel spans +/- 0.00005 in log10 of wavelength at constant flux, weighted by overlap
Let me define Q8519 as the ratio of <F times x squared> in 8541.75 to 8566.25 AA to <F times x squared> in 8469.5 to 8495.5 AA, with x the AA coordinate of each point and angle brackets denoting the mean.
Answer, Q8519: 0.89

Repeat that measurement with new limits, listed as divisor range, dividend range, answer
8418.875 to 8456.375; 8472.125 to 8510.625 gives 1.03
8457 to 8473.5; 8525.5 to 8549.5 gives 0.92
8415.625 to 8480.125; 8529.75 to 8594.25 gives 0.97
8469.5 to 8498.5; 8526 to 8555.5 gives 0.90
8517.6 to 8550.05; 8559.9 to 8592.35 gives 1.04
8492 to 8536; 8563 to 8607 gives 1.02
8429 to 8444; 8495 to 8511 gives 0.97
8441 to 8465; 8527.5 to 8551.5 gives 0.96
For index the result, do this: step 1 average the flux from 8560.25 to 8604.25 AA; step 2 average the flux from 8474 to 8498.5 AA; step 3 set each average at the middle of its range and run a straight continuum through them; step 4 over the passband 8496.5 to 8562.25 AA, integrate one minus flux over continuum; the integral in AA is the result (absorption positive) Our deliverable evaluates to 3.9 AA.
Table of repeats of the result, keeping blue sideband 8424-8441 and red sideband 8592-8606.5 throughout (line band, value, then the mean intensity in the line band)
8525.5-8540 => 0.5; 49.3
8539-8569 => 2.9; 46.3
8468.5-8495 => -0.9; 52.7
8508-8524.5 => 0.2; 50.4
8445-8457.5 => 0.6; 48.3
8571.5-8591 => 0.7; 49.6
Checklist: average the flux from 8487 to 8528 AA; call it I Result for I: 50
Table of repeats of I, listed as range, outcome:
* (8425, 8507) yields 50.9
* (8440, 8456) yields 49.3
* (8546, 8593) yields 47.9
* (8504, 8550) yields 48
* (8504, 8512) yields 45.6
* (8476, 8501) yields 52.2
